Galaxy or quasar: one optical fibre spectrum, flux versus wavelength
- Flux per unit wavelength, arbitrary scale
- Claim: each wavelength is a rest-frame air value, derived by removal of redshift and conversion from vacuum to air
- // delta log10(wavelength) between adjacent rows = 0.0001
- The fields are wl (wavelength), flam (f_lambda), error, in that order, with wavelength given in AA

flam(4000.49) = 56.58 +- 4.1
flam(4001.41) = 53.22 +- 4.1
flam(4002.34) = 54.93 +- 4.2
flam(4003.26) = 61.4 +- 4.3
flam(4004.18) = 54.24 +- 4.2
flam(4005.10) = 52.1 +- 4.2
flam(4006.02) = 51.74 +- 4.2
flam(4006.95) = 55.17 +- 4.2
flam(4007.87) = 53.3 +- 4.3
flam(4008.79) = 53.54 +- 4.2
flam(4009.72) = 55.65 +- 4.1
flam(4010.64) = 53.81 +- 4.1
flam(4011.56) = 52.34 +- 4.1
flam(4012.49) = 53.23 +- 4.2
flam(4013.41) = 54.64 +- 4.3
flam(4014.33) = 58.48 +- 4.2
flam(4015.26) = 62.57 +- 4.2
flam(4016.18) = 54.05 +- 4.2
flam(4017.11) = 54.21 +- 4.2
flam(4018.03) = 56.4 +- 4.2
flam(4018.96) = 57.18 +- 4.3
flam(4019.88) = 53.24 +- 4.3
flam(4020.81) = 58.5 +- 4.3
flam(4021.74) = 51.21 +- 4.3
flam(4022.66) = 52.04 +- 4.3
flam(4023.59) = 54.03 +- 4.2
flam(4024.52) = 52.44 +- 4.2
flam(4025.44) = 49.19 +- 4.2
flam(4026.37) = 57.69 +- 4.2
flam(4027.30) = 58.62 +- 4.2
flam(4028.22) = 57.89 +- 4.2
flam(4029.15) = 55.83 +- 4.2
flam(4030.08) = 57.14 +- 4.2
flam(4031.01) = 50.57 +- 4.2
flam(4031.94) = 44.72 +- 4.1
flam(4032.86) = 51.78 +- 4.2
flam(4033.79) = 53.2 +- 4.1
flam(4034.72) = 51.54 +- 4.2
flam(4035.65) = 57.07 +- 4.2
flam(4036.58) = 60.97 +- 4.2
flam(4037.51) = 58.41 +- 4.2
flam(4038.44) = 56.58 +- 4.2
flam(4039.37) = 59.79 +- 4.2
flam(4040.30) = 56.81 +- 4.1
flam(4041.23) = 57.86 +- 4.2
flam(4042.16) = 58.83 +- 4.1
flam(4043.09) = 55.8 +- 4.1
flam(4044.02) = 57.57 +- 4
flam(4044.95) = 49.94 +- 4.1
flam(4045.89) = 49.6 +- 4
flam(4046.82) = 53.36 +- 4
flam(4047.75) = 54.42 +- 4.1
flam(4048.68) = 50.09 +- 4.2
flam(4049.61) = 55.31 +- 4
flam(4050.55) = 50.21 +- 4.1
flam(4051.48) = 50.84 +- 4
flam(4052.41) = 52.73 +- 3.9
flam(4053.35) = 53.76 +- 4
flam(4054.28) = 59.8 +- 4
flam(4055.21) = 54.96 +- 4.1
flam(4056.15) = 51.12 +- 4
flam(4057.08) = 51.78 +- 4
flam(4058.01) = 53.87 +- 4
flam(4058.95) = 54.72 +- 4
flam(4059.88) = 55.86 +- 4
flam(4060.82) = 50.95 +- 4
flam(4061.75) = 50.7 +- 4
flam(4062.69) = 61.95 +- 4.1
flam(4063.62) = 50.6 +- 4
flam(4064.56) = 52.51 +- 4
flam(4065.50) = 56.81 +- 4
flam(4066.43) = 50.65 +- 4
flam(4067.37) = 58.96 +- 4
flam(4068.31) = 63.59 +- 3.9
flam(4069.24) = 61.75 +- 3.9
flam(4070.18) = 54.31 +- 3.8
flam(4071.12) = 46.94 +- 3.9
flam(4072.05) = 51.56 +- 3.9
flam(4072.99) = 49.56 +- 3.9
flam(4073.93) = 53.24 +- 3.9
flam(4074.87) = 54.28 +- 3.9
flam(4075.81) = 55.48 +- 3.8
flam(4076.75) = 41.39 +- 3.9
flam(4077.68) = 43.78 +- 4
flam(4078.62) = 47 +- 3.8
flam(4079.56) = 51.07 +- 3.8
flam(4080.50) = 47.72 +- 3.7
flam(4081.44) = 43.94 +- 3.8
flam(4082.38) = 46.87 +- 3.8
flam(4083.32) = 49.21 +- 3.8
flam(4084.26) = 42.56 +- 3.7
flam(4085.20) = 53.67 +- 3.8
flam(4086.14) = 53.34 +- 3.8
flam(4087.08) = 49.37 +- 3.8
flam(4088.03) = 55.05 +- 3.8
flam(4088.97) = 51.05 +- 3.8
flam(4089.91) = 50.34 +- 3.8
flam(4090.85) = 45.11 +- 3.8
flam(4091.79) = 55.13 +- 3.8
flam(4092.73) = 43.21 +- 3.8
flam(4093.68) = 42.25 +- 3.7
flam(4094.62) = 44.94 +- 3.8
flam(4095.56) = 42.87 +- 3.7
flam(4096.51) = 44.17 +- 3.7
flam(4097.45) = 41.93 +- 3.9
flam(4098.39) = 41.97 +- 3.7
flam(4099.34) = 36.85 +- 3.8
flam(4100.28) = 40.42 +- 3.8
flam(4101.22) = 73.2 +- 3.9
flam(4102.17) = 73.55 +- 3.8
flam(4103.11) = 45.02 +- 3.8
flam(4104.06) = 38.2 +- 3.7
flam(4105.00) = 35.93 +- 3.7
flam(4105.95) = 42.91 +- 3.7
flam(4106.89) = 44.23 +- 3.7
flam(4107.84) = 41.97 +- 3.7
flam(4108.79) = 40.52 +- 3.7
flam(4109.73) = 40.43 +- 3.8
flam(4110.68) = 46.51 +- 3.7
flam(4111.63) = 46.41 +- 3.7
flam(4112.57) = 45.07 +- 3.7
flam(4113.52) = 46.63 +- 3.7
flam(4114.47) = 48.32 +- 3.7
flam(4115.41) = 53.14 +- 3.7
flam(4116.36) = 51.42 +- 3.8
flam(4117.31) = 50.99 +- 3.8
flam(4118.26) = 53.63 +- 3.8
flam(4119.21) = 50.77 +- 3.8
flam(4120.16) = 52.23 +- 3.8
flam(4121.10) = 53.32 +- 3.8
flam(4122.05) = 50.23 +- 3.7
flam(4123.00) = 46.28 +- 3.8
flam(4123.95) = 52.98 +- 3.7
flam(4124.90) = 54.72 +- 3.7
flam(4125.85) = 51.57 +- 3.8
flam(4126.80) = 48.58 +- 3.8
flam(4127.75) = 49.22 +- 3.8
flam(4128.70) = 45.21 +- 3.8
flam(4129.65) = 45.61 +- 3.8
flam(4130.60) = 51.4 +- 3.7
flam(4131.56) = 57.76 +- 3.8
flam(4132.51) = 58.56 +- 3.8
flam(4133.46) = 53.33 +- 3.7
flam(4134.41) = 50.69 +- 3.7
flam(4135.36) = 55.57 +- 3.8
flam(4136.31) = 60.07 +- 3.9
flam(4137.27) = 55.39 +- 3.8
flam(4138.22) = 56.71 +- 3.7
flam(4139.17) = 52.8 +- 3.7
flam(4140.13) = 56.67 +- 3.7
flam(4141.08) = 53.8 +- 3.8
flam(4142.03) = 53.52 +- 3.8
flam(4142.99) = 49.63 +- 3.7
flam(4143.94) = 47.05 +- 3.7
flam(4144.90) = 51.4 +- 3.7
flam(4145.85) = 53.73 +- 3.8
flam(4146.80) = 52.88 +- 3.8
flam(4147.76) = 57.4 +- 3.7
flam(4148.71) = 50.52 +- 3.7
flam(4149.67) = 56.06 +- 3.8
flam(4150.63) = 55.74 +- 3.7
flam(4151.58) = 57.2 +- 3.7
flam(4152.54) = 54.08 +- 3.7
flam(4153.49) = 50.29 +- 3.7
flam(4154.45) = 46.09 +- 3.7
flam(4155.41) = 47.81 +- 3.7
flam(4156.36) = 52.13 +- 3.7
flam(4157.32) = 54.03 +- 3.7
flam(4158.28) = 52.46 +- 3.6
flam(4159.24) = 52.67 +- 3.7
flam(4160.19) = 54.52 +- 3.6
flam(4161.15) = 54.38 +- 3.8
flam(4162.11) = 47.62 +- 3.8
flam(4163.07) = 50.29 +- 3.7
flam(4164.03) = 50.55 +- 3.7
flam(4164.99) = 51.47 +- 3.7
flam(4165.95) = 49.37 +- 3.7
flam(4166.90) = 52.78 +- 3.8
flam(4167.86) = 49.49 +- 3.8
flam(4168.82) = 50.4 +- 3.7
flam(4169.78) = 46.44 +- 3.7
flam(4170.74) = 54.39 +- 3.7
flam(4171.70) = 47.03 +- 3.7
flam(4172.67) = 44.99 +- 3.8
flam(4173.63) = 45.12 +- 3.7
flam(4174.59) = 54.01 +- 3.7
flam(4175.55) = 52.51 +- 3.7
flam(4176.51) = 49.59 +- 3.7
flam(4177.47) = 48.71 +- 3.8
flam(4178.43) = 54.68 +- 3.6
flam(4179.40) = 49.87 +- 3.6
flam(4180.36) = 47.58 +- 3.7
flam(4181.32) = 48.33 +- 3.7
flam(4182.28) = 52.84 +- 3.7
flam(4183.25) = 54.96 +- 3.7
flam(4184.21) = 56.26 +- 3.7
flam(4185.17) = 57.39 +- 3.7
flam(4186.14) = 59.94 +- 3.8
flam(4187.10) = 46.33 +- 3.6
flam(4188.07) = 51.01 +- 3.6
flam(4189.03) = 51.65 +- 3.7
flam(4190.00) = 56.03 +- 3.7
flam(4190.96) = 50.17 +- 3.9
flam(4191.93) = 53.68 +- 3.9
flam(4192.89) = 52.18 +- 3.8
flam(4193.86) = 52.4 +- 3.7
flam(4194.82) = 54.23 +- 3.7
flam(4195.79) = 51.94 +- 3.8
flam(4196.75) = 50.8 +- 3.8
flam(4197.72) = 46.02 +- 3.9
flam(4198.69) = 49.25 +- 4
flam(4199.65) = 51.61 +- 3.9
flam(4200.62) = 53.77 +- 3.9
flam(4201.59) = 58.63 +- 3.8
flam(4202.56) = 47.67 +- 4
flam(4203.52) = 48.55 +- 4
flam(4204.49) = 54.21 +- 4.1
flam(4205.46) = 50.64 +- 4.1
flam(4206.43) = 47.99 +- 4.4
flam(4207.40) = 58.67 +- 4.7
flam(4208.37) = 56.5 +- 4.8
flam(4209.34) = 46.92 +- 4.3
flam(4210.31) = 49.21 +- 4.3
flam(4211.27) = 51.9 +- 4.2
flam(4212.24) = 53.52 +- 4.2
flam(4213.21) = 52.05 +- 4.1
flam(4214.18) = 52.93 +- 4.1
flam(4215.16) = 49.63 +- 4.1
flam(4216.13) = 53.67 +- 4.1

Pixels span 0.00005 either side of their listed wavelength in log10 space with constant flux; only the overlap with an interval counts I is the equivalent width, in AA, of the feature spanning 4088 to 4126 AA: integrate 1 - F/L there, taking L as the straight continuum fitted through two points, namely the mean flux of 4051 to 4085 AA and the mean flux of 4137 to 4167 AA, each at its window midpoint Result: 3.3 AA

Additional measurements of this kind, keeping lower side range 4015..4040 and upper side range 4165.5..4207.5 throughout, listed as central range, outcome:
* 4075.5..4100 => 3.1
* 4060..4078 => 0.3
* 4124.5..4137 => 0.0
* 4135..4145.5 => -0.3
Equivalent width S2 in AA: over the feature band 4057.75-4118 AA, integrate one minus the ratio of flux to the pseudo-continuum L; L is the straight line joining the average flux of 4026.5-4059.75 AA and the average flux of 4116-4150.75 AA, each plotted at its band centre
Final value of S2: 4.8 AA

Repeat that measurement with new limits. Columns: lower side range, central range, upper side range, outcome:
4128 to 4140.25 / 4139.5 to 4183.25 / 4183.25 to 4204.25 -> 1.4 AA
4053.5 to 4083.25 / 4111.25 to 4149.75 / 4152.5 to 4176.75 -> -0.6 AA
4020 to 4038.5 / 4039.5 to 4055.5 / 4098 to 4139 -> -0.3 AA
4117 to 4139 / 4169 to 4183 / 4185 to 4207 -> 0.6 AA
